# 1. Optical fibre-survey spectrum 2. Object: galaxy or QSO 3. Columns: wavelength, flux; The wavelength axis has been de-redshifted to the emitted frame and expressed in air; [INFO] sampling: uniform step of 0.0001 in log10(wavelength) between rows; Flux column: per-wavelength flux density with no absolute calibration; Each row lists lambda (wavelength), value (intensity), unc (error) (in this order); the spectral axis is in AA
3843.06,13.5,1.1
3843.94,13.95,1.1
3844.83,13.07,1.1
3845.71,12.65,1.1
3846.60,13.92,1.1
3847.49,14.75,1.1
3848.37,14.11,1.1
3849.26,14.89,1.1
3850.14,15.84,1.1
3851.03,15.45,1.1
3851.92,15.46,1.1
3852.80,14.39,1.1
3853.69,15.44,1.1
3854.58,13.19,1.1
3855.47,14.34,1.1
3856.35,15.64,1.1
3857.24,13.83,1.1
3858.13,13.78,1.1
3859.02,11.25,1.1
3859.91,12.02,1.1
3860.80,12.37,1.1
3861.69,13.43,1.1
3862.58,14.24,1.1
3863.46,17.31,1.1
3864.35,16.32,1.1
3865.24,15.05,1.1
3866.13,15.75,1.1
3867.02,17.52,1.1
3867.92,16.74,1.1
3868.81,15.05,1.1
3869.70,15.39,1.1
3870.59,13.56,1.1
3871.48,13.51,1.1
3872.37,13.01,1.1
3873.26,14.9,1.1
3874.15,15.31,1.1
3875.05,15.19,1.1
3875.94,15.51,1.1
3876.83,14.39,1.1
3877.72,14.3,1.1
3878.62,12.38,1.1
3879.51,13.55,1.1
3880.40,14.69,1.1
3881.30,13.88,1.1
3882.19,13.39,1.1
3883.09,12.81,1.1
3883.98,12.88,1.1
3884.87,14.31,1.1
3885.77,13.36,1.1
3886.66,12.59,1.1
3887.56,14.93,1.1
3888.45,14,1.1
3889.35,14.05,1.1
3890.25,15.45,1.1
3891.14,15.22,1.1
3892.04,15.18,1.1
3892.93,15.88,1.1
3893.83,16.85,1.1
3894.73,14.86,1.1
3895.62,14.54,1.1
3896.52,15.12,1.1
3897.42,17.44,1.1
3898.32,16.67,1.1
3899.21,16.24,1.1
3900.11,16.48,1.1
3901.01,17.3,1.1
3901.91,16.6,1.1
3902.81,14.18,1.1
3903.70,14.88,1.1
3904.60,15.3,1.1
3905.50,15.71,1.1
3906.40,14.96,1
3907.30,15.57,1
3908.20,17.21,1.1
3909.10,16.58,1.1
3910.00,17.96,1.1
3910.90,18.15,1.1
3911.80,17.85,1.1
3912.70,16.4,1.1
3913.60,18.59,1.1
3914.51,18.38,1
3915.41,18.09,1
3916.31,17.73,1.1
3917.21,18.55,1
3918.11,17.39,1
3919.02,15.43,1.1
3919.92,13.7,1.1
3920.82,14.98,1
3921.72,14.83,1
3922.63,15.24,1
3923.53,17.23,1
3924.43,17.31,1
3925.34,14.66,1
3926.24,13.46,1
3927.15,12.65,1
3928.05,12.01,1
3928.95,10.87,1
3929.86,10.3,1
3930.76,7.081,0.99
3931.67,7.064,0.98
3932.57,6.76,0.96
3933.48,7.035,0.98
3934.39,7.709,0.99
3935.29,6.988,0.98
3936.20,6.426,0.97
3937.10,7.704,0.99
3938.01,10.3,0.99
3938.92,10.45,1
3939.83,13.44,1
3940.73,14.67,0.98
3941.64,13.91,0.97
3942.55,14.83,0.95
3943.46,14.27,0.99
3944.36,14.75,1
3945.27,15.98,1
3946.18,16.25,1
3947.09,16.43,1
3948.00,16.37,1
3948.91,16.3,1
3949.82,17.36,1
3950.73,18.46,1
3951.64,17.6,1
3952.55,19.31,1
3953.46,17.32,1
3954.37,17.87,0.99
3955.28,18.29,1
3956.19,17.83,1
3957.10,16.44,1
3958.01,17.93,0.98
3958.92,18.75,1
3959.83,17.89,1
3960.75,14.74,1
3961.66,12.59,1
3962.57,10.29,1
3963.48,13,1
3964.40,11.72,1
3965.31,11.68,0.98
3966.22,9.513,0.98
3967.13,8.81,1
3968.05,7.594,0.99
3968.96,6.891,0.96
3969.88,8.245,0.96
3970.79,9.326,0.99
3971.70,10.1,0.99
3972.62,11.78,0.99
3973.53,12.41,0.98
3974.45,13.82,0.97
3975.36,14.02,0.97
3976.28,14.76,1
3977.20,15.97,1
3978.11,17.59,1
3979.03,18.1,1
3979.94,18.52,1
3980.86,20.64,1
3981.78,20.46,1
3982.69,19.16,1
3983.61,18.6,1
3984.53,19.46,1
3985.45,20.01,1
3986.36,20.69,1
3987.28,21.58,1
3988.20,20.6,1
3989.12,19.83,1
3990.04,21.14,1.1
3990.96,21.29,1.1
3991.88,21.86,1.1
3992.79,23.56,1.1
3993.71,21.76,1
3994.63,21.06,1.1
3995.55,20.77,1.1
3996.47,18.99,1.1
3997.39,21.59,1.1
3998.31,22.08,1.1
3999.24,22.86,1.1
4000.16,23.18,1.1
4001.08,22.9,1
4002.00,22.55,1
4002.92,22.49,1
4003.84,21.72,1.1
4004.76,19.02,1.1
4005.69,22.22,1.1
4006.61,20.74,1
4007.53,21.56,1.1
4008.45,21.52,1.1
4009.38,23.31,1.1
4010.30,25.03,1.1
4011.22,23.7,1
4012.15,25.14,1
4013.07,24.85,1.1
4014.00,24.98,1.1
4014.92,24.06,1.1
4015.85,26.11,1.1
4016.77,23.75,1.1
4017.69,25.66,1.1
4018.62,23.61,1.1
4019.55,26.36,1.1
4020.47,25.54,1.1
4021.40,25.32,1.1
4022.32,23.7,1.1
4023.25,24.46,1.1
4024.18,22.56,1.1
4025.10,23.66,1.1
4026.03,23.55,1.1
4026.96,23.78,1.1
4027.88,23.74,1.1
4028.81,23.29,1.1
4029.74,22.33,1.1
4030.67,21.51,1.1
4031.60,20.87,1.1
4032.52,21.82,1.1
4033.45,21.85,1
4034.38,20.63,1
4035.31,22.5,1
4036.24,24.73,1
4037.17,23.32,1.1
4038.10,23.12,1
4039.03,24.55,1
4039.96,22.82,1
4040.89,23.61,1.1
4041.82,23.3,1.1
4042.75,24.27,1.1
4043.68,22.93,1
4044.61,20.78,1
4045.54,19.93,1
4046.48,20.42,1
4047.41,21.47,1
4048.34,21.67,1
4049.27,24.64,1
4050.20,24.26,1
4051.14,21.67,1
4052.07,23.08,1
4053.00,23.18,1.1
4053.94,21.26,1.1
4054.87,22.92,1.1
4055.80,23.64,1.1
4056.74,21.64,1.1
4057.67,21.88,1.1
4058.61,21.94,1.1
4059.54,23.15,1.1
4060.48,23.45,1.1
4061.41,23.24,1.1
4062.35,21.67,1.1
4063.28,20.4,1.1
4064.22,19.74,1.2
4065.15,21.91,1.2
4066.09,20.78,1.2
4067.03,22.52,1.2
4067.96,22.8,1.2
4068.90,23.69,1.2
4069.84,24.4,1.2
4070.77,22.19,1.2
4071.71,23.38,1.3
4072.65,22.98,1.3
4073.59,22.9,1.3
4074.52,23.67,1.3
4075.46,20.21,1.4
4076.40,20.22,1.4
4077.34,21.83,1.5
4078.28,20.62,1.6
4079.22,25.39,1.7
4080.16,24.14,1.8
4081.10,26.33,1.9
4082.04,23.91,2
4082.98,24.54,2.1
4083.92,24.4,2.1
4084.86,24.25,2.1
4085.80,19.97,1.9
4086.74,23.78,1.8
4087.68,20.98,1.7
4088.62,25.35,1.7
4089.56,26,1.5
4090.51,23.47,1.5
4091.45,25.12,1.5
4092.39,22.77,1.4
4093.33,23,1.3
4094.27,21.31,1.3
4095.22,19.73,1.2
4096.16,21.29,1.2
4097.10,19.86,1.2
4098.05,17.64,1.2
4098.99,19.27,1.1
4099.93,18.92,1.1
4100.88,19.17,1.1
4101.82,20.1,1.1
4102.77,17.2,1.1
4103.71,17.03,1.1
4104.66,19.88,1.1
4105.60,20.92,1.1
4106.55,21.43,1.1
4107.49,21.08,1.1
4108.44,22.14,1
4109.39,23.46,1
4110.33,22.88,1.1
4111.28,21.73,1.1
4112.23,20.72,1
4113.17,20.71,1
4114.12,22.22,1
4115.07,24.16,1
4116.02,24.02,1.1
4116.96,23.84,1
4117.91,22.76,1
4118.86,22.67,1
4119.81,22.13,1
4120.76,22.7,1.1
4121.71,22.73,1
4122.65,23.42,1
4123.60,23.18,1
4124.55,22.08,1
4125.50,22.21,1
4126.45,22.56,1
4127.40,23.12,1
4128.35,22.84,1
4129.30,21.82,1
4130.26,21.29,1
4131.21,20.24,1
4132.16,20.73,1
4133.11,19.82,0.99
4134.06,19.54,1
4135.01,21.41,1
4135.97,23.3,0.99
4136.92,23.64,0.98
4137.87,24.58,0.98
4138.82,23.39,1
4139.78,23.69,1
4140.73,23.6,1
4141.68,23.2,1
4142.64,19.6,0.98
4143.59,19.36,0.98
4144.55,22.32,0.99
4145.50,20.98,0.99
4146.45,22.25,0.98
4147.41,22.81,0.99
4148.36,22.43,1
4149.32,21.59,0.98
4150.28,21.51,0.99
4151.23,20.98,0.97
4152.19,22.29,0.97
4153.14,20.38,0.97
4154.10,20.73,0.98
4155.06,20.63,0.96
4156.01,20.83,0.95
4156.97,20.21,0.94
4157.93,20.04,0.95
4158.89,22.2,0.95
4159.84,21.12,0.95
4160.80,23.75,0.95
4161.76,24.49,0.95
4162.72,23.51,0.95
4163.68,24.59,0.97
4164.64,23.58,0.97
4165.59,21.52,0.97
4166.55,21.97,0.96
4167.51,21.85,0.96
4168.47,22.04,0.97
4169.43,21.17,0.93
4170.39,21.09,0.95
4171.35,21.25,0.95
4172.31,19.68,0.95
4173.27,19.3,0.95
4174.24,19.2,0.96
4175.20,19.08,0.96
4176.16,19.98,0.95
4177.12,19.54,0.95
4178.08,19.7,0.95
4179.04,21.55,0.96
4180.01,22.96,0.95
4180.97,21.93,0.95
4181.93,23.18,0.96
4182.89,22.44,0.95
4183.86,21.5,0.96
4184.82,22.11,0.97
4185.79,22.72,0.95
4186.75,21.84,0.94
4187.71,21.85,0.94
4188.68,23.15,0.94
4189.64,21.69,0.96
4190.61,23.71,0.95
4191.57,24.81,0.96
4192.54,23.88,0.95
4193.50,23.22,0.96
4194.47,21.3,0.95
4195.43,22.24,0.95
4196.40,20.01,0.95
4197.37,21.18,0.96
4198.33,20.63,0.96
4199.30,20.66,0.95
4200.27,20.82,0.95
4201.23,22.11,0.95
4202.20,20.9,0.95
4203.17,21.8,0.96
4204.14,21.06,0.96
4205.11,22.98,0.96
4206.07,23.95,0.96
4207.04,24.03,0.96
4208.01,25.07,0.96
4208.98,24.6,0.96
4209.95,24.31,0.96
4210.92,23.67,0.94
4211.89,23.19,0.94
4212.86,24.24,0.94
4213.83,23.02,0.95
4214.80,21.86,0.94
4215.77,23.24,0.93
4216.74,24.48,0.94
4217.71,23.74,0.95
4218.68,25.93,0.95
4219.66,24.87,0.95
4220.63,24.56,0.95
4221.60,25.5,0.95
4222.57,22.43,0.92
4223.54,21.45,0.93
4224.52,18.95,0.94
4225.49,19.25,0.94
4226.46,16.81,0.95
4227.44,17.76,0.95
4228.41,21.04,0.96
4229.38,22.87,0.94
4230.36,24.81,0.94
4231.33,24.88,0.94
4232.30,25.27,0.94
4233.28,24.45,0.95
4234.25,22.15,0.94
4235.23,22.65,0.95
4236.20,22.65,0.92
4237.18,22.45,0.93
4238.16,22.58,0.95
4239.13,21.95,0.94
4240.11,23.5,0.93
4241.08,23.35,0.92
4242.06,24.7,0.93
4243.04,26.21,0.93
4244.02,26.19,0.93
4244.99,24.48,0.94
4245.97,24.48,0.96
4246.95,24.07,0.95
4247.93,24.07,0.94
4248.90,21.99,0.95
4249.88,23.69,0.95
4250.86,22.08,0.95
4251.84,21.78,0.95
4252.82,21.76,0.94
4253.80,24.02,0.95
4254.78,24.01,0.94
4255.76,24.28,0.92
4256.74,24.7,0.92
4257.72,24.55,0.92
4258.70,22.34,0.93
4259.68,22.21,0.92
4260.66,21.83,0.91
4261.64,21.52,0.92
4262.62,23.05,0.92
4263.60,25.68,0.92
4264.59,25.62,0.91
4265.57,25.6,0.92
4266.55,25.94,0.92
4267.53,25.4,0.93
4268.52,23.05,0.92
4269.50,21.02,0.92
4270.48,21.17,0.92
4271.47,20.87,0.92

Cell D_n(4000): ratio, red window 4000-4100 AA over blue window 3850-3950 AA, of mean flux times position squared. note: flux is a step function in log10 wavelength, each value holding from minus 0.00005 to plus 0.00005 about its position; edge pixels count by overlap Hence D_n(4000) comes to 1.7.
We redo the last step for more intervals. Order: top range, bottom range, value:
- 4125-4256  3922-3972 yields 1.93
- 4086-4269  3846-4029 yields 1.51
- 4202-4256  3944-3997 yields 1.59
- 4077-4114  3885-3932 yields 1.57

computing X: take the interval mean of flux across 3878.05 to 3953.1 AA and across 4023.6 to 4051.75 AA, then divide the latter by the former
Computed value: 1.56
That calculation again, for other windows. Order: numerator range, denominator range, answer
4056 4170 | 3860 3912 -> 1.46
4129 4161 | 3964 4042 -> 1.06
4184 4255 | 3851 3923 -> 1.50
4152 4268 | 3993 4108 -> 1.01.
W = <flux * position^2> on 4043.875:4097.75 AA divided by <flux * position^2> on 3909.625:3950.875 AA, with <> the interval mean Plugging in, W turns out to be 1.7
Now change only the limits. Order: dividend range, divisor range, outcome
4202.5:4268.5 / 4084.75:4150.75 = 1.13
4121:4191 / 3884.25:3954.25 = 1.67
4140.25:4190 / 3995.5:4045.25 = 1.00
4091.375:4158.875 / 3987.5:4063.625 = 1.00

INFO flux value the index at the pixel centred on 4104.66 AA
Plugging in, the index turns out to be 19.88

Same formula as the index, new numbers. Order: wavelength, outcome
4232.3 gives 25.27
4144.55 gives 22.32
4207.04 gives 24.03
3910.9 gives 18.15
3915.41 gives 18.09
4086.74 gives 23.78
